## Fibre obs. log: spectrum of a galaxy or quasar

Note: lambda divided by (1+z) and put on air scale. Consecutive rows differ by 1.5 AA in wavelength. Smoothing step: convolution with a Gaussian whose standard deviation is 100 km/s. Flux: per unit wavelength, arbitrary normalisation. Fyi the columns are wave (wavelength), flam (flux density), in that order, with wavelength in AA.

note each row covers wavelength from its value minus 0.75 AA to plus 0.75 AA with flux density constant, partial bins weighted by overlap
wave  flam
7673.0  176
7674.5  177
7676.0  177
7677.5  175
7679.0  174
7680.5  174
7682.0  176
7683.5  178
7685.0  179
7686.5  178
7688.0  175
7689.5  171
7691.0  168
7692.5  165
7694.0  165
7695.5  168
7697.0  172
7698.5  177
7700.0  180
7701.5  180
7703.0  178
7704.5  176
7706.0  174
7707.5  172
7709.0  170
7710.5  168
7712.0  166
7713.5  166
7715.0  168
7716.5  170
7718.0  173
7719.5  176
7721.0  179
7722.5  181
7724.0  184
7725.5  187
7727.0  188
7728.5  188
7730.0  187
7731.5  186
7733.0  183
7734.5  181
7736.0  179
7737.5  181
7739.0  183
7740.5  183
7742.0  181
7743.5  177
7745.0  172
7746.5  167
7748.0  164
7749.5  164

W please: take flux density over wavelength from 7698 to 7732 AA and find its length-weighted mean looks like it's 177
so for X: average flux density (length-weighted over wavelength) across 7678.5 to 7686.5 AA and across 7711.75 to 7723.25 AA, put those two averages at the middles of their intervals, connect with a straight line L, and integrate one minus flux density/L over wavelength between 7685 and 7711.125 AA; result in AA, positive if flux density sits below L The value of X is 0.3 AA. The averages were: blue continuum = 176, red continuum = 173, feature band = 173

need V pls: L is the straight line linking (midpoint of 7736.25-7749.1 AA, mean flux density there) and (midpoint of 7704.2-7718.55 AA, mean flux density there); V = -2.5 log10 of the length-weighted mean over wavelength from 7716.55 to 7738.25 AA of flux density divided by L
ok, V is -0.05 mag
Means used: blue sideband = 170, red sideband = 176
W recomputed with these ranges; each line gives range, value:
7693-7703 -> 174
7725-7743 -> 184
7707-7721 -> 170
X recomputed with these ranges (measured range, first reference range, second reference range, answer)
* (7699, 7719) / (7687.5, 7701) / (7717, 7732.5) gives 0.48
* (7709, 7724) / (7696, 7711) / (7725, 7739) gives 0.56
